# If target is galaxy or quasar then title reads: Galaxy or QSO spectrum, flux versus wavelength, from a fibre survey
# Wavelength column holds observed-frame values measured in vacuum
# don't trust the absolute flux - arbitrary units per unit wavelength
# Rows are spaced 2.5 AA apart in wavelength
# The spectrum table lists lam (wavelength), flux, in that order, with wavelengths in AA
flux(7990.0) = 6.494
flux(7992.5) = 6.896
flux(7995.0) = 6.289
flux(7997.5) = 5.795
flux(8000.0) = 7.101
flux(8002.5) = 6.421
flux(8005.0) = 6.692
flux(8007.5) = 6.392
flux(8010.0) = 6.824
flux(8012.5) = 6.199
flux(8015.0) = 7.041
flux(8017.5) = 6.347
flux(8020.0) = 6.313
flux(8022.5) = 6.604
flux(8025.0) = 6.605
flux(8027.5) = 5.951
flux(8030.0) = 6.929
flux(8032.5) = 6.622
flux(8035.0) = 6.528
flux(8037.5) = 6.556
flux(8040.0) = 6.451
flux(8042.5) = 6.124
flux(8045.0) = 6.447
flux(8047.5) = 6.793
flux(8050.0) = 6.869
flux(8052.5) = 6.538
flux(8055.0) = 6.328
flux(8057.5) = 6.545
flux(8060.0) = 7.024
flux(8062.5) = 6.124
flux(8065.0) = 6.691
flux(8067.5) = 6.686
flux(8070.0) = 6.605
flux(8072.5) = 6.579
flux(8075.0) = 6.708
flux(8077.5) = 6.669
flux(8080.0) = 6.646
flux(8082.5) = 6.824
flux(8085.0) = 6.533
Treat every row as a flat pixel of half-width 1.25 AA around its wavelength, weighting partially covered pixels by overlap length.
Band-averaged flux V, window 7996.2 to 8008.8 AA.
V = 6.48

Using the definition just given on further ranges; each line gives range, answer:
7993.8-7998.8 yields 6.05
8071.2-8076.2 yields 6.64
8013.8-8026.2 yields 6.58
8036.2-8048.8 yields 6.48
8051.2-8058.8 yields 6.48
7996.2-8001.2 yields 6.44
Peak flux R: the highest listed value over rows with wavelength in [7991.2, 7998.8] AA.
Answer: 6.896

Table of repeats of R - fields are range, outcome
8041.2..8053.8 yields 6.869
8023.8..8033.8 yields 6.929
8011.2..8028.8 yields 7.041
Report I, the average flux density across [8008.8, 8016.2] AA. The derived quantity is 6.68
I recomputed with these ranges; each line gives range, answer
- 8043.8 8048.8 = 6.62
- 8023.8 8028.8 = 6.28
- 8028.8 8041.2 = 6.62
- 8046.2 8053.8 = 6.73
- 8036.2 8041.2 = 6.5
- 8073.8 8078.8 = 6.69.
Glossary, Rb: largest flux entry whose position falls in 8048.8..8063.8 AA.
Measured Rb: 7.024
